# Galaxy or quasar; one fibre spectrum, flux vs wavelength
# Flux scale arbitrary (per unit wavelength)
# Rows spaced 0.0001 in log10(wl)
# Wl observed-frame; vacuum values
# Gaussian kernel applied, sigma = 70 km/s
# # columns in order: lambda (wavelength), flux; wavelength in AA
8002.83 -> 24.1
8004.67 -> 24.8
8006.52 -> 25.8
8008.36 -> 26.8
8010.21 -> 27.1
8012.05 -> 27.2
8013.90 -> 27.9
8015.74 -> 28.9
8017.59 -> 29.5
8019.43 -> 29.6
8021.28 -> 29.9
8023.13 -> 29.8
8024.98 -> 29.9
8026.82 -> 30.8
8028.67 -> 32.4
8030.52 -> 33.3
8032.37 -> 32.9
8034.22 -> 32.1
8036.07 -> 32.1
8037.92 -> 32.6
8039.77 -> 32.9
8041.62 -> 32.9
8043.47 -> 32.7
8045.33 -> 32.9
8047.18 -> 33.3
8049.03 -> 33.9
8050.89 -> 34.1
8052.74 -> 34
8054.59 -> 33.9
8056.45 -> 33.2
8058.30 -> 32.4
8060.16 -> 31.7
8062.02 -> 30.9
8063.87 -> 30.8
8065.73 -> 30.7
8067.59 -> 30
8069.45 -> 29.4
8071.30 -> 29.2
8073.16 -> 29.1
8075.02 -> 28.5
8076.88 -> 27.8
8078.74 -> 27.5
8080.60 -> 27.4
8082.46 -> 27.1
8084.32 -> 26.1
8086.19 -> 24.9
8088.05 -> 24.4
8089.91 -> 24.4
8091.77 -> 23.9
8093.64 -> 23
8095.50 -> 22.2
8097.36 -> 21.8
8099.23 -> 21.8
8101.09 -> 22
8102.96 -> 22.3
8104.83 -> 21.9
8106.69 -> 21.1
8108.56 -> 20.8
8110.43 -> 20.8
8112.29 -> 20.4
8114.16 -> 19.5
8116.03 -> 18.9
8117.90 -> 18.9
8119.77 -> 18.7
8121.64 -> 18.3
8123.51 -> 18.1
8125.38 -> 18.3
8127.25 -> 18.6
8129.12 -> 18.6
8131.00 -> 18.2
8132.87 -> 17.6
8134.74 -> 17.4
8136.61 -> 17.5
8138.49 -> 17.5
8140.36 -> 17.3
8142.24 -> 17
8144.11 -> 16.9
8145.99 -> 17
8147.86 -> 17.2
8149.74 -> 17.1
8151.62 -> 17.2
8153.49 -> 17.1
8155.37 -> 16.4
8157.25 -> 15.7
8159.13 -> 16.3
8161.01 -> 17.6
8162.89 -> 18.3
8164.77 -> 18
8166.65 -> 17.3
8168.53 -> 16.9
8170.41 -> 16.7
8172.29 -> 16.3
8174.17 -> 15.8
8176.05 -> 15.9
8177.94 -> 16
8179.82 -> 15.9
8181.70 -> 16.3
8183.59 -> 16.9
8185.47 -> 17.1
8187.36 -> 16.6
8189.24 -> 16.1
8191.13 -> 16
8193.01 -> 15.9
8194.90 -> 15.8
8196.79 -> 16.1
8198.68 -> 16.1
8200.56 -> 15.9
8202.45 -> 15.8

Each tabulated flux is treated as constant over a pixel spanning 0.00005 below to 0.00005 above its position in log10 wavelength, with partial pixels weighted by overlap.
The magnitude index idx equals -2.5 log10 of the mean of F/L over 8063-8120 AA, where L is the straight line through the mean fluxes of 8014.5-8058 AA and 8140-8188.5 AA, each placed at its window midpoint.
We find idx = 0.052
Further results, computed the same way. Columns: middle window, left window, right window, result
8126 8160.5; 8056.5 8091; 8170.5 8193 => 0.19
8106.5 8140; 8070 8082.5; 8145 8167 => 0.16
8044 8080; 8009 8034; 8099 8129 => -0.21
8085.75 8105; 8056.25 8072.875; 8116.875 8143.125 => 0.08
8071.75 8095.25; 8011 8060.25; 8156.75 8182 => 0.01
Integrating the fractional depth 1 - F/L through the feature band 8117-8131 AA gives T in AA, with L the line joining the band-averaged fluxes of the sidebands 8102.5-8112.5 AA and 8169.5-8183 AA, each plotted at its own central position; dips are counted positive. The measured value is 1.1 AA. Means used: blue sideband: 21.2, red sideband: 16.1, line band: 18.5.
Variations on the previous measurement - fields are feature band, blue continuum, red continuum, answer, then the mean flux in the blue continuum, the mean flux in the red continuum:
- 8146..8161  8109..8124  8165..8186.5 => 0.7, 19.3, 16.5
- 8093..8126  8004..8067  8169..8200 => 4.5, 31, 16.2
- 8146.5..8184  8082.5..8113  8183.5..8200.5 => 2.8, 22.8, 16.2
